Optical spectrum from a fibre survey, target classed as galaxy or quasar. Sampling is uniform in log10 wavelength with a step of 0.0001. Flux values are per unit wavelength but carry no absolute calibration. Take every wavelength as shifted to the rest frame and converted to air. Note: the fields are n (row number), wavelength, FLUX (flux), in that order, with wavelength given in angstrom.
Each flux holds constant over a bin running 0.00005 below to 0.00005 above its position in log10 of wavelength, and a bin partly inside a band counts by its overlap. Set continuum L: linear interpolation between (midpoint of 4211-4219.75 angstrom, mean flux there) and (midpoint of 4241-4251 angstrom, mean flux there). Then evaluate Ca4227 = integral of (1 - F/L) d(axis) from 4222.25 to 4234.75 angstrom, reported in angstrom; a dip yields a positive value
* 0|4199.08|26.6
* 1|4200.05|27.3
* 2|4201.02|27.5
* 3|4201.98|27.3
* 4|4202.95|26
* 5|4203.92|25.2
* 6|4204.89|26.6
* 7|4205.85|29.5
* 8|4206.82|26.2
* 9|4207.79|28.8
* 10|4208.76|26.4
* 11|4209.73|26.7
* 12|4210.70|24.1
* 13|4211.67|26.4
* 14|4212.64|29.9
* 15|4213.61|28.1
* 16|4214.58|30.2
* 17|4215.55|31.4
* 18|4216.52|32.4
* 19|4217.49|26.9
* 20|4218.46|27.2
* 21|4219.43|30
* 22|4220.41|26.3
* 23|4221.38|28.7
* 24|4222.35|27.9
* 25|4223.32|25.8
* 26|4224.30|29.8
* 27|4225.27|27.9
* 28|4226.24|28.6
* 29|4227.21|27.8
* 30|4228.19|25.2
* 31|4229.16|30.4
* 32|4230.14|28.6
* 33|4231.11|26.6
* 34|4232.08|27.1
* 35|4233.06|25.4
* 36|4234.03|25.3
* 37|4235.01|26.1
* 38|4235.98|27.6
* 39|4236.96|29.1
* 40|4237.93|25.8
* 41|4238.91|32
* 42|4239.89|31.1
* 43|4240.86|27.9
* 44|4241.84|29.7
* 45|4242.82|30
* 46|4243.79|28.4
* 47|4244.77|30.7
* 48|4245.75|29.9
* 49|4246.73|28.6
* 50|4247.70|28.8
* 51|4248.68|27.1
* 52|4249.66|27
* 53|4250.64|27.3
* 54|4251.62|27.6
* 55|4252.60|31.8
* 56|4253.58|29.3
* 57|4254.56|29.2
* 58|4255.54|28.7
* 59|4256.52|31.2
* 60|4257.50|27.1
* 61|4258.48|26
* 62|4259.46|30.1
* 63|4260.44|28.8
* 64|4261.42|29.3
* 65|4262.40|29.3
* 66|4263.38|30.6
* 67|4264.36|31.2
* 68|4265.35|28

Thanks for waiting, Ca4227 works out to 0.7 angstrom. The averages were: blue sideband 29.1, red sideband 28.7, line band 27.4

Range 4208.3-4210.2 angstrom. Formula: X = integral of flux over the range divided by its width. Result 26.5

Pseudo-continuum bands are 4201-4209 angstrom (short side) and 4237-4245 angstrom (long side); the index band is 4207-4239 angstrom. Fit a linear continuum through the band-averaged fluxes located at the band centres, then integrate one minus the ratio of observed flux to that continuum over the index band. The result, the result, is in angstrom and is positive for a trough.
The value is 0.4 angstrom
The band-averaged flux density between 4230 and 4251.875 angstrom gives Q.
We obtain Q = 28.2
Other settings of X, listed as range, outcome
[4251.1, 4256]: 29.3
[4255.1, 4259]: 28.3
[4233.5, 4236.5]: 26.3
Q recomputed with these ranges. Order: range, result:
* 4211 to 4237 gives 28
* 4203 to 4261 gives 28.2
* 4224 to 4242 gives 28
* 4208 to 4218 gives 28.3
